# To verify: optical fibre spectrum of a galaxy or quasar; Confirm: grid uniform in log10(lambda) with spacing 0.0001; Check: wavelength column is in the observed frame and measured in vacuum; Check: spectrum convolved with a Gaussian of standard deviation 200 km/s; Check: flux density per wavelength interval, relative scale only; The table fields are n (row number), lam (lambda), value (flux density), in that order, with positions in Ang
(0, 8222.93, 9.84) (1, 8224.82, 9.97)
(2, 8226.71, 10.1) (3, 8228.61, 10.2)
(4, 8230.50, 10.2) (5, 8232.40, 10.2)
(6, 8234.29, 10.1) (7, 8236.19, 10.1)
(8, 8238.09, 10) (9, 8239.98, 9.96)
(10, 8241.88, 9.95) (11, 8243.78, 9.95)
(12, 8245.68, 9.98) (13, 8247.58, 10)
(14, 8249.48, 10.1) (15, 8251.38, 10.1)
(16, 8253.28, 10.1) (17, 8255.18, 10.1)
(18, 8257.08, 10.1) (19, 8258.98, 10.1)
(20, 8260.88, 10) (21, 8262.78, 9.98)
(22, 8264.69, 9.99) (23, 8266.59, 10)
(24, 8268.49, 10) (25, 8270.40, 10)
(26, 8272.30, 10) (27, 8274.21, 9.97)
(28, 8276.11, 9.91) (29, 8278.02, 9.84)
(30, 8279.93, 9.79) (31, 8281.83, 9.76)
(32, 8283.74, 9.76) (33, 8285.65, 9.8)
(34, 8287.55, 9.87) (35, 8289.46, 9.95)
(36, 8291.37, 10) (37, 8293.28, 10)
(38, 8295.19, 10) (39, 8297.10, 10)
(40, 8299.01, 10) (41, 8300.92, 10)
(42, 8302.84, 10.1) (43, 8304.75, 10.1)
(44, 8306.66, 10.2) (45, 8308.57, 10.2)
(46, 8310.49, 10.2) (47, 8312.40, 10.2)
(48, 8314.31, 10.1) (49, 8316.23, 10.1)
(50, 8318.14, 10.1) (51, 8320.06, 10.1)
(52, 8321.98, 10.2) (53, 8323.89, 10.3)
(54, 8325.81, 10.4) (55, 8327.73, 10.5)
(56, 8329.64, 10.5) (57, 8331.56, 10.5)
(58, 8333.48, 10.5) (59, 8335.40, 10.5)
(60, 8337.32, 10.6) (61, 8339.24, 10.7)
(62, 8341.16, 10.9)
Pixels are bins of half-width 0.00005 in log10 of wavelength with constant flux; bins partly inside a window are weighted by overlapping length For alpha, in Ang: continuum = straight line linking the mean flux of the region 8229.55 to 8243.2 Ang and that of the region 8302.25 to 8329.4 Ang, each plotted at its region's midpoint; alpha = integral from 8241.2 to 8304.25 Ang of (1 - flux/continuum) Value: 1.0 Ang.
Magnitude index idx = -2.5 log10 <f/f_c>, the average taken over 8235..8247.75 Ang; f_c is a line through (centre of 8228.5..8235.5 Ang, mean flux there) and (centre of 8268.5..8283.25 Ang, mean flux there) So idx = 0.01 mag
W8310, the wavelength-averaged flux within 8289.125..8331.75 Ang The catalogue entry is 10.2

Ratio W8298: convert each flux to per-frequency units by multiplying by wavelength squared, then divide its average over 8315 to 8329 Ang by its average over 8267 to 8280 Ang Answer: 1.04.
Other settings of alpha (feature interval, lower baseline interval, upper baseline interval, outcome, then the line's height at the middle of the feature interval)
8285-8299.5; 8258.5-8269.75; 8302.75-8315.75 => 0.2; 10.1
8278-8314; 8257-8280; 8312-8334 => 0.5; 10.1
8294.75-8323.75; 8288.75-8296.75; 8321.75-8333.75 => 0.2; 10.2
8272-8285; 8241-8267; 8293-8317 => 0.3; 10.1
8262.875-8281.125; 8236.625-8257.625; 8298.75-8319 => 0.2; 10.1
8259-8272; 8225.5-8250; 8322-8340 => 0.2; 10.2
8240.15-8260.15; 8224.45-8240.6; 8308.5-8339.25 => 0.2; 10.1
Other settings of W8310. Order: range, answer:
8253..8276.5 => 10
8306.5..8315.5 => 10.2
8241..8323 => 10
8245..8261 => 10.1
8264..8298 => 9.93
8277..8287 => 9.8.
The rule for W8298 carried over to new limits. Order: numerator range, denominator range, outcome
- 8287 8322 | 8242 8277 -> 1.02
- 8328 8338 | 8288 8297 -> 1.06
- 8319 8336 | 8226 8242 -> 1.05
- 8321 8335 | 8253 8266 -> 1.05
